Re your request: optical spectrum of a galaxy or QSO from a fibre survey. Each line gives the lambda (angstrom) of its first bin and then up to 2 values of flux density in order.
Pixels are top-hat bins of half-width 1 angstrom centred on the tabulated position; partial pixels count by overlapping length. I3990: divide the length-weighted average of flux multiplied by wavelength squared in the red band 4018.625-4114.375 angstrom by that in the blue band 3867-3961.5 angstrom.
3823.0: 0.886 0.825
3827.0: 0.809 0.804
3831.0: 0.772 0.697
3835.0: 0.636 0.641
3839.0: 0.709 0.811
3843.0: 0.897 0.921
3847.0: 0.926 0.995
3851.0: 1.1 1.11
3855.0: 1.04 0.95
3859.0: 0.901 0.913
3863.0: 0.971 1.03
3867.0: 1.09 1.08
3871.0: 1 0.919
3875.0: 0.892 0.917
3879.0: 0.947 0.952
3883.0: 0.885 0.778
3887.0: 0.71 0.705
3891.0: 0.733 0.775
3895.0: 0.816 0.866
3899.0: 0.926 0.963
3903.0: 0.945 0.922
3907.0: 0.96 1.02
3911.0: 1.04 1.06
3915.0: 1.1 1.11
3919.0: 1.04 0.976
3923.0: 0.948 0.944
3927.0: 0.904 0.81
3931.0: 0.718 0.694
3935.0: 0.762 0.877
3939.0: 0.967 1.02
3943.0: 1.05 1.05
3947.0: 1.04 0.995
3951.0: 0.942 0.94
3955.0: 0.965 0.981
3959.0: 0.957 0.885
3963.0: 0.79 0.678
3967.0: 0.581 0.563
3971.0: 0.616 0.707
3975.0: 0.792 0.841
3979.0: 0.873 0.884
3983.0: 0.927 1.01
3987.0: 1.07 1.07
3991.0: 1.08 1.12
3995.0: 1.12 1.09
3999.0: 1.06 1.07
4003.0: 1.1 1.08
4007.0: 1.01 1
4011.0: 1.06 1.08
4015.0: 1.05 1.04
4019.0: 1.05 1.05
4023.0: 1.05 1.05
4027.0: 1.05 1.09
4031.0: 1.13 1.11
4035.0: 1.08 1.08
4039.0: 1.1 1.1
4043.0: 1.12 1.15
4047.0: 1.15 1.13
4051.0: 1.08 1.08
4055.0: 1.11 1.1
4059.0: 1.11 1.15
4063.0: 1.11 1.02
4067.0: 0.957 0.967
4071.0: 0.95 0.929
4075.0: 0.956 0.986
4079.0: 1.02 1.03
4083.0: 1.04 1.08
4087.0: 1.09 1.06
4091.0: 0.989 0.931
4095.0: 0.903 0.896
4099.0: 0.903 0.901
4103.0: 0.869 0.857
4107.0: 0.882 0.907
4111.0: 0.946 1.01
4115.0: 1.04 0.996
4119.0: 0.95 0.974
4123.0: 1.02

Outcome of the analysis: 1.19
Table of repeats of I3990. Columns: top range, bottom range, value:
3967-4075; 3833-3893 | 1.24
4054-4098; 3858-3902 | 1.25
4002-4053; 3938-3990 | 1.25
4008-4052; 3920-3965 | 1.24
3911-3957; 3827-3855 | 1.17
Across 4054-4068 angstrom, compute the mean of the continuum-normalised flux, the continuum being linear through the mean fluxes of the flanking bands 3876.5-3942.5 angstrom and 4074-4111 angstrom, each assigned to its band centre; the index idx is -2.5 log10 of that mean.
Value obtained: -0.14 mag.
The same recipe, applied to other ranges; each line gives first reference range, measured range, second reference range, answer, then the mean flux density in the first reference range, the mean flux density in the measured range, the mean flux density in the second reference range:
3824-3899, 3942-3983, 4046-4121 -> 0.09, 0.88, 0.858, 1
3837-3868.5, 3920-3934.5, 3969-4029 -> 0.14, 0.949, 0.853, 0.994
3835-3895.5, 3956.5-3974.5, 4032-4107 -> 0.28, 0.9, 0.746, 1.03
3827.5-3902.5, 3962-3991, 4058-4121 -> 0.14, 0.886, 0.824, 0.982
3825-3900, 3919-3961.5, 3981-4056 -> 0.06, 0.881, 0.928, 1.07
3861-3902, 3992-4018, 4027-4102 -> -0.08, 0.898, 1.07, 1.04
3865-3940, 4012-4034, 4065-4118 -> -0.13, 0.914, 1.07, 0.966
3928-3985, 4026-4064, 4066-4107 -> -0.19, 0.856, 1.11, 0.964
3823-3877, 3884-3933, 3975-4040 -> 0.06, 0.902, 0.903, 1.04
